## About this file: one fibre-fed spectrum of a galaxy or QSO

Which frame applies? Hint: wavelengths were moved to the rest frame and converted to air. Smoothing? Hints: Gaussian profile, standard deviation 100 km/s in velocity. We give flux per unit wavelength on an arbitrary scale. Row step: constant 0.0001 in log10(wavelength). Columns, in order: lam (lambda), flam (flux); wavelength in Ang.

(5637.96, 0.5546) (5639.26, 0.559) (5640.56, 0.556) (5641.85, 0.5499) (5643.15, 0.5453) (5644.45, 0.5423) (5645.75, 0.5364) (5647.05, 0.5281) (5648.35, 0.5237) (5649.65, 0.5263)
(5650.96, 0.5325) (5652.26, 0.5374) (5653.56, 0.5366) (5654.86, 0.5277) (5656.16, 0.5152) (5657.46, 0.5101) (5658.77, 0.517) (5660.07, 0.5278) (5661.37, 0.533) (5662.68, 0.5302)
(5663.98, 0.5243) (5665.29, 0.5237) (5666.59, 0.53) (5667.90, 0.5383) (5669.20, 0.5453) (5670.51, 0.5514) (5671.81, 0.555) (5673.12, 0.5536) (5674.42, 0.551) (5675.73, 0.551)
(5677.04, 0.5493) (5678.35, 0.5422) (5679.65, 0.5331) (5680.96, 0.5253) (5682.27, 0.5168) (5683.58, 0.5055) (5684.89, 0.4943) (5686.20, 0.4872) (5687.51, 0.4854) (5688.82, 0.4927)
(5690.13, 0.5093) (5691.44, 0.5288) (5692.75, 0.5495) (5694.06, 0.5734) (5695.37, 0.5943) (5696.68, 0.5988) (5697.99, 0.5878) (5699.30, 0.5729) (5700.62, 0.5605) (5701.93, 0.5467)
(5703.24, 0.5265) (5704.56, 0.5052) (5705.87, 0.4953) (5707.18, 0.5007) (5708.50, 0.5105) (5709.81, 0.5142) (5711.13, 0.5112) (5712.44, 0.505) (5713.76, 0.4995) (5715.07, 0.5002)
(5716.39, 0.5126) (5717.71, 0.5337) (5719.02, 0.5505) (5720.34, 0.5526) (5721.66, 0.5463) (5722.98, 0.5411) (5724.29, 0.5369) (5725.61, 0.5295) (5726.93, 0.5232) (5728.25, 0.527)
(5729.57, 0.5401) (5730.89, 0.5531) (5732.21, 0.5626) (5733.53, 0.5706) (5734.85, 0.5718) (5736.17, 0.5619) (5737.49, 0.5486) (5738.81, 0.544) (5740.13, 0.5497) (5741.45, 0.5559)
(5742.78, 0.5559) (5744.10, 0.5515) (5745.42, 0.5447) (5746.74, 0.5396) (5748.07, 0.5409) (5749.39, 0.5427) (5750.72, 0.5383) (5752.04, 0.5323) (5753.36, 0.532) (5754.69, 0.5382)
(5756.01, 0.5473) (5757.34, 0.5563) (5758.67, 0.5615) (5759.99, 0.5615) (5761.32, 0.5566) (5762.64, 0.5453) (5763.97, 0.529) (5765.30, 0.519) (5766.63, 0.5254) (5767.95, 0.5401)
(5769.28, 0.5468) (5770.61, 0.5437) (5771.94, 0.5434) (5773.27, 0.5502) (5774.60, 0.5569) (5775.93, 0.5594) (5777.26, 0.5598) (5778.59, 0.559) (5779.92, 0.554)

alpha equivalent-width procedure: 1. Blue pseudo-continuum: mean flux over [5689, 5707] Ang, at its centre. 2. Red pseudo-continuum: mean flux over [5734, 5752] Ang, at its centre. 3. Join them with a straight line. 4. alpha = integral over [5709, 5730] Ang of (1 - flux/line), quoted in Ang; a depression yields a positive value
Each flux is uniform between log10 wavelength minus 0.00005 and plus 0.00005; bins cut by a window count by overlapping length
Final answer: 0.8 Ang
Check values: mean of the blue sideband 0.547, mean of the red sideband 0.549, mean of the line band 0.526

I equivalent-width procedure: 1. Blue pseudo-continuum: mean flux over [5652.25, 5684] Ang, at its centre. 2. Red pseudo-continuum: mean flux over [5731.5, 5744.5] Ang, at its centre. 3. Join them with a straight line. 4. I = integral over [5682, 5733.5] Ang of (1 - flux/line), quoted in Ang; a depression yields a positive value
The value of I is 1.5 Ang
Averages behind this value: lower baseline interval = 0.533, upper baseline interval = 0.557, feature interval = 0.531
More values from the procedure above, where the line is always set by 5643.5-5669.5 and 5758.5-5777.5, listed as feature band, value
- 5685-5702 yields -0.28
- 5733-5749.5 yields -0.31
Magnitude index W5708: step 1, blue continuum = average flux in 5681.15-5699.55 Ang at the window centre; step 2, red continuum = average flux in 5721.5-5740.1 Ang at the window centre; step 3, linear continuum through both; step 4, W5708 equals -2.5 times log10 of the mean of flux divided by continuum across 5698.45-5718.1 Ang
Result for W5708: 0.04 mag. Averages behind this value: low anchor 0.535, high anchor 0.547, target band 0.52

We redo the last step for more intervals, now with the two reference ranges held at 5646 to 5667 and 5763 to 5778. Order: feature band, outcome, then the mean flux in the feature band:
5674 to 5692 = 0.02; 0.519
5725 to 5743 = -0.02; 0.549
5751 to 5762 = -0.01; 0.548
